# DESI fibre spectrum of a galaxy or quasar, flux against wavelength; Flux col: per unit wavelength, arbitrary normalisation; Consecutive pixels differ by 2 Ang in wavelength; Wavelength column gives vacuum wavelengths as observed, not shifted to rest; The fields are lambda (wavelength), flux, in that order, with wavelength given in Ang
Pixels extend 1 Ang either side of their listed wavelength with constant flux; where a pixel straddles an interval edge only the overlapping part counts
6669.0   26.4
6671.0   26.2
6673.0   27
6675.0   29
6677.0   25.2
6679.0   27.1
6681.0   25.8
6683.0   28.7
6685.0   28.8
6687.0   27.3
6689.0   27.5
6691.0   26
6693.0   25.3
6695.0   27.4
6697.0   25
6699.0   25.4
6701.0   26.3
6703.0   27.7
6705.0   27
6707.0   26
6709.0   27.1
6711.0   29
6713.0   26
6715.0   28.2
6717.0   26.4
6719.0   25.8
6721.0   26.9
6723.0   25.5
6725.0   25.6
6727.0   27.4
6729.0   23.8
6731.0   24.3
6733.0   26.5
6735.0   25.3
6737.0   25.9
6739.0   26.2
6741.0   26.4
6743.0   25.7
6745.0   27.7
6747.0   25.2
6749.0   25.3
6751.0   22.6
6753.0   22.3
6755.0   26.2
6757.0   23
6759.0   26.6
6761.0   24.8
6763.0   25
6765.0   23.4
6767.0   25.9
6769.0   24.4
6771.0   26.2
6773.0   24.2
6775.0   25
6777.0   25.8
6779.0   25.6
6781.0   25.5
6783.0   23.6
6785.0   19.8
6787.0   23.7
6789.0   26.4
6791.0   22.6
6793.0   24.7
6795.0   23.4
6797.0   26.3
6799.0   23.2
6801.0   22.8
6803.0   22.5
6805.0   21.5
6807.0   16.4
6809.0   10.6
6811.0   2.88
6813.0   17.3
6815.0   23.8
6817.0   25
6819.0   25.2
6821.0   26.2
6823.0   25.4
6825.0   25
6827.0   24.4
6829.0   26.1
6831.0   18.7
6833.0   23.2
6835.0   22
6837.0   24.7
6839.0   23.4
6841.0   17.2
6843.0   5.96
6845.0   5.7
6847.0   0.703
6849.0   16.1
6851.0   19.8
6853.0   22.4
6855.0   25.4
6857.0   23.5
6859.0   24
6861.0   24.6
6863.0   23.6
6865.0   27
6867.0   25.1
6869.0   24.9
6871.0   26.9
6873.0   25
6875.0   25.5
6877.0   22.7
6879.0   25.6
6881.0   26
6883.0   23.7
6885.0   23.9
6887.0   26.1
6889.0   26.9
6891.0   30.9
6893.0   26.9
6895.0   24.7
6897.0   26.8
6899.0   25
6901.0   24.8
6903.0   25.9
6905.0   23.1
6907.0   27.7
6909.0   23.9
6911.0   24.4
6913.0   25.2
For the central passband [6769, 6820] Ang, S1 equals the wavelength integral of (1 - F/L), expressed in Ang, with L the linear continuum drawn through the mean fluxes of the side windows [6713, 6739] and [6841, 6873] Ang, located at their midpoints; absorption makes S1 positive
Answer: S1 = 1.3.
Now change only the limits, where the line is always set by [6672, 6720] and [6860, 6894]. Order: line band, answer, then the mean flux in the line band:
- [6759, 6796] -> 2.5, 24.5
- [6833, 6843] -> 2.1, 20.4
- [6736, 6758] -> 1.1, 25.1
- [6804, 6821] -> 5.0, 18.3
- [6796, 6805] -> 0.9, 23.5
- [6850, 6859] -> 1.0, 22.9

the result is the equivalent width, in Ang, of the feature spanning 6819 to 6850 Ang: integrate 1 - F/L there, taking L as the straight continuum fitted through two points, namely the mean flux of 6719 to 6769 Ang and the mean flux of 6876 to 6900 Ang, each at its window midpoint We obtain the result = 7.8 Ang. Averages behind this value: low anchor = 25.3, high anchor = 25.8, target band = 19.2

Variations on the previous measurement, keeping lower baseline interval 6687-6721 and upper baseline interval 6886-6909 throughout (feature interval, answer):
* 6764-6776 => 0.74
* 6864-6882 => 0.55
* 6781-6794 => 1.39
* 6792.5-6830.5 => 6.82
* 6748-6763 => 1.18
